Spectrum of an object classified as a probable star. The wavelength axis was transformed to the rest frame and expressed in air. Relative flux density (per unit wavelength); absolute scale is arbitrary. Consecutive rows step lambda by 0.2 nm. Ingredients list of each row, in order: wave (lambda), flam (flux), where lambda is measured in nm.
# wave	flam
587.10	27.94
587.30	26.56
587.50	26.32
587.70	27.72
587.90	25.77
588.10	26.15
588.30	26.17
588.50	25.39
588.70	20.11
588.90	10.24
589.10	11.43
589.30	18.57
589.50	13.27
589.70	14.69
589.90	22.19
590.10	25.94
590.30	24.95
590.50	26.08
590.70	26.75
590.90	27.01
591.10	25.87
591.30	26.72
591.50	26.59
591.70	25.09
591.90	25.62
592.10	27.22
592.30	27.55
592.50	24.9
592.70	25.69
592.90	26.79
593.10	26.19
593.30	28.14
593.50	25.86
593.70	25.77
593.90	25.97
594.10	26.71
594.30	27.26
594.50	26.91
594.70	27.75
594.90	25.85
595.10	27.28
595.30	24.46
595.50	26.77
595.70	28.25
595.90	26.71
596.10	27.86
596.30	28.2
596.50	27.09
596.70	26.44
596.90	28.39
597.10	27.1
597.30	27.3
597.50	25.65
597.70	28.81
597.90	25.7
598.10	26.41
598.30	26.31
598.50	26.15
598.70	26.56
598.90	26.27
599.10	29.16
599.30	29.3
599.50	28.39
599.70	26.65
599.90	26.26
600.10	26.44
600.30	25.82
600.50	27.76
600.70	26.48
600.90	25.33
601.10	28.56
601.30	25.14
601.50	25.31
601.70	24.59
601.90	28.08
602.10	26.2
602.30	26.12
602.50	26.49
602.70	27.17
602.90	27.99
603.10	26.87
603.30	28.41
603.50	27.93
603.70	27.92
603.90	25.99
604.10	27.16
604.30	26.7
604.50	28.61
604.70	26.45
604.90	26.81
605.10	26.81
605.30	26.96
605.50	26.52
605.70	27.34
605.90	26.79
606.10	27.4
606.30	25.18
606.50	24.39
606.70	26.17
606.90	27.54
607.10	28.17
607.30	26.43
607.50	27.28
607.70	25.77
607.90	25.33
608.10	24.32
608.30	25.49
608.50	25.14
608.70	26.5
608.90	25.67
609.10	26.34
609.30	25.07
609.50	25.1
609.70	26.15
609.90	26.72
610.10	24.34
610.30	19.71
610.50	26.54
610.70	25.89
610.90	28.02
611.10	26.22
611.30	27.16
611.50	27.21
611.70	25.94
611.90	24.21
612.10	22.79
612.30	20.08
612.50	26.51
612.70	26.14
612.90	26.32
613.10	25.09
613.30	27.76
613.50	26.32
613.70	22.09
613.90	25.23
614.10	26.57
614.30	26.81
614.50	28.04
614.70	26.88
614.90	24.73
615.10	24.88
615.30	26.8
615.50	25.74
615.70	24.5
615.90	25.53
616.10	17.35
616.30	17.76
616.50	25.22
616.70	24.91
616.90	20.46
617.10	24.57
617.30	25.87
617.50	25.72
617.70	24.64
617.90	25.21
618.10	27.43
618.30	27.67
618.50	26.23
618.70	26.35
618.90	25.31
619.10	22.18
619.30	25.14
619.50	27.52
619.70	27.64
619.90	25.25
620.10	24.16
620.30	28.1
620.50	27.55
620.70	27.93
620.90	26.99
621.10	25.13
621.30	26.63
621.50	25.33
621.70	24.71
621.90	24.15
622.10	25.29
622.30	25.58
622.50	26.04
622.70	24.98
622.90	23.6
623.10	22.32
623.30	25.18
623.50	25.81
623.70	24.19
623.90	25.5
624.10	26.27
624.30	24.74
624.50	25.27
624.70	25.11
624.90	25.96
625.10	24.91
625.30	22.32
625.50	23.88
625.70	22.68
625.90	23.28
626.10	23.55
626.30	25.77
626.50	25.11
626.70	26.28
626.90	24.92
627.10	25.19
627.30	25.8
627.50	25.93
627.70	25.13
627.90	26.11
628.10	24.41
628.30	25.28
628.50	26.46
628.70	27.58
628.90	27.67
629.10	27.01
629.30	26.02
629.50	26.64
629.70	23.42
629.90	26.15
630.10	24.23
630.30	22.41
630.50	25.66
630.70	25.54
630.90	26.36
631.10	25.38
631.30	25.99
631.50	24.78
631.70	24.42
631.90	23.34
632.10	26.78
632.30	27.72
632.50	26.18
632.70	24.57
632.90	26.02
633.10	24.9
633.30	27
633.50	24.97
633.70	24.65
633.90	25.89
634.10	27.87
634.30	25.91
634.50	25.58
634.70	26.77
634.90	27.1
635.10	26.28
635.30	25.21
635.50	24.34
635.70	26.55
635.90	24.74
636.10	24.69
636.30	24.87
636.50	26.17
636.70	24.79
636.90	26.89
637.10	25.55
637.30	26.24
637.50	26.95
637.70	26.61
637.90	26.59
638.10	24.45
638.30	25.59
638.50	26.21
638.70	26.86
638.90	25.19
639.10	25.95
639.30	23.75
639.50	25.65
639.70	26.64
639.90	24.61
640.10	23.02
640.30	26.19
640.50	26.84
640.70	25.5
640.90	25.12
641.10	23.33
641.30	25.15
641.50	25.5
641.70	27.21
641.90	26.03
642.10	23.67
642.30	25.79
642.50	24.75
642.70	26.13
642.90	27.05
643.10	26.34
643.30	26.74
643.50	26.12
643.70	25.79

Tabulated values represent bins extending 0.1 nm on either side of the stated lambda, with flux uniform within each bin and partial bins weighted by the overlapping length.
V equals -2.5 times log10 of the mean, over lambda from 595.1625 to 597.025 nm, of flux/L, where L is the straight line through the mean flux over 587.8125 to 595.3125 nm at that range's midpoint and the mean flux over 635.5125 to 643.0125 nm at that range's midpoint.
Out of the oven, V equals -0.11 mag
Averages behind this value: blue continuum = 24.3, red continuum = 25.6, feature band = 27.1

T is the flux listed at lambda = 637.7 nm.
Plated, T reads 26.61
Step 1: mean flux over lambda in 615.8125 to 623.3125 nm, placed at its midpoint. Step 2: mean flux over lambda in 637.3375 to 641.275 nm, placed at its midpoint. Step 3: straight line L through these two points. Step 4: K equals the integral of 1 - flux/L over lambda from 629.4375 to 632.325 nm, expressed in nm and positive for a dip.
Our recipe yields 0.02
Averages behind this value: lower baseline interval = 25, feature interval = 25.2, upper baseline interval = 25.5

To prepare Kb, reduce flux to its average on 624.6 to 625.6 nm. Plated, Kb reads 24.4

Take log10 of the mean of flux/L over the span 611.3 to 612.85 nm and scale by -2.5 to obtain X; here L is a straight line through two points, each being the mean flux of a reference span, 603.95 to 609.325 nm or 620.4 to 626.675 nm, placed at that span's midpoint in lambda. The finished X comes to 0.045 mag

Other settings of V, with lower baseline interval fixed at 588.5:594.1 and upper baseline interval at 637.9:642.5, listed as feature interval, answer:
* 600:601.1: -0.11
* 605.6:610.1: -0.08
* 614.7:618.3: 0.01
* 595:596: -0.13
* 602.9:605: -0.14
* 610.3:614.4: -0.05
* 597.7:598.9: -0.11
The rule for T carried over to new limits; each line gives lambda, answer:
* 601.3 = 25.14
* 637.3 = 26.24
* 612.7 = 26.14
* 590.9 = 27.01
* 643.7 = 25.79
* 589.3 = 18.57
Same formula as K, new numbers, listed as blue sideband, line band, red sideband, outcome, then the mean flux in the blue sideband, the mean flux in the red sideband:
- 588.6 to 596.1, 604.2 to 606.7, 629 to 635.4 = -0.18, 24.5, 25.6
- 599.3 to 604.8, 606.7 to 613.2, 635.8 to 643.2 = 0.25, 26.9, 25.6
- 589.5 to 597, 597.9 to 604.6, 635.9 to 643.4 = -0.26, 26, 25.6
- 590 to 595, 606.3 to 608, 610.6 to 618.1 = -0.06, 26.4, 25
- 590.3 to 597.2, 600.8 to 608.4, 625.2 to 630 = -0.12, 26.6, 25.3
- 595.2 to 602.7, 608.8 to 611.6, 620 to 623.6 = 0.05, 26.8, 25.5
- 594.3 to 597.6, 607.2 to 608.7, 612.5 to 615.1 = 0.03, 27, 26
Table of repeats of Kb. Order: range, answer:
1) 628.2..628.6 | 25.9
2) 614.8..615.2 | 24.8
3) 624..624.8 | 25.3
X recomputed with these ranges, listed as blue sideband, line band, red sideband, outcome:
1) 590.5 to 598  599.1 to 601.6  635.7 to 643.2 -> -0.01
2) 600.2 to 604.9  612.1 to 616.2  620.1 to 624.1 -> 0.04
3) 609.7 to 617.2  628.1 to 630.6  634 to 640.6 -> -0.01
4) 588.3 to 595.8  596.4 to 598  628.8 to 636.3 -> -0.11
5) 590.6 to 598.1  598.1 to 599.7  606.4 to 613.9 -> -0.04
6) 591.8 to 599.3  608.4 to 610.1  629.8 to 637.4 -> 0.03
